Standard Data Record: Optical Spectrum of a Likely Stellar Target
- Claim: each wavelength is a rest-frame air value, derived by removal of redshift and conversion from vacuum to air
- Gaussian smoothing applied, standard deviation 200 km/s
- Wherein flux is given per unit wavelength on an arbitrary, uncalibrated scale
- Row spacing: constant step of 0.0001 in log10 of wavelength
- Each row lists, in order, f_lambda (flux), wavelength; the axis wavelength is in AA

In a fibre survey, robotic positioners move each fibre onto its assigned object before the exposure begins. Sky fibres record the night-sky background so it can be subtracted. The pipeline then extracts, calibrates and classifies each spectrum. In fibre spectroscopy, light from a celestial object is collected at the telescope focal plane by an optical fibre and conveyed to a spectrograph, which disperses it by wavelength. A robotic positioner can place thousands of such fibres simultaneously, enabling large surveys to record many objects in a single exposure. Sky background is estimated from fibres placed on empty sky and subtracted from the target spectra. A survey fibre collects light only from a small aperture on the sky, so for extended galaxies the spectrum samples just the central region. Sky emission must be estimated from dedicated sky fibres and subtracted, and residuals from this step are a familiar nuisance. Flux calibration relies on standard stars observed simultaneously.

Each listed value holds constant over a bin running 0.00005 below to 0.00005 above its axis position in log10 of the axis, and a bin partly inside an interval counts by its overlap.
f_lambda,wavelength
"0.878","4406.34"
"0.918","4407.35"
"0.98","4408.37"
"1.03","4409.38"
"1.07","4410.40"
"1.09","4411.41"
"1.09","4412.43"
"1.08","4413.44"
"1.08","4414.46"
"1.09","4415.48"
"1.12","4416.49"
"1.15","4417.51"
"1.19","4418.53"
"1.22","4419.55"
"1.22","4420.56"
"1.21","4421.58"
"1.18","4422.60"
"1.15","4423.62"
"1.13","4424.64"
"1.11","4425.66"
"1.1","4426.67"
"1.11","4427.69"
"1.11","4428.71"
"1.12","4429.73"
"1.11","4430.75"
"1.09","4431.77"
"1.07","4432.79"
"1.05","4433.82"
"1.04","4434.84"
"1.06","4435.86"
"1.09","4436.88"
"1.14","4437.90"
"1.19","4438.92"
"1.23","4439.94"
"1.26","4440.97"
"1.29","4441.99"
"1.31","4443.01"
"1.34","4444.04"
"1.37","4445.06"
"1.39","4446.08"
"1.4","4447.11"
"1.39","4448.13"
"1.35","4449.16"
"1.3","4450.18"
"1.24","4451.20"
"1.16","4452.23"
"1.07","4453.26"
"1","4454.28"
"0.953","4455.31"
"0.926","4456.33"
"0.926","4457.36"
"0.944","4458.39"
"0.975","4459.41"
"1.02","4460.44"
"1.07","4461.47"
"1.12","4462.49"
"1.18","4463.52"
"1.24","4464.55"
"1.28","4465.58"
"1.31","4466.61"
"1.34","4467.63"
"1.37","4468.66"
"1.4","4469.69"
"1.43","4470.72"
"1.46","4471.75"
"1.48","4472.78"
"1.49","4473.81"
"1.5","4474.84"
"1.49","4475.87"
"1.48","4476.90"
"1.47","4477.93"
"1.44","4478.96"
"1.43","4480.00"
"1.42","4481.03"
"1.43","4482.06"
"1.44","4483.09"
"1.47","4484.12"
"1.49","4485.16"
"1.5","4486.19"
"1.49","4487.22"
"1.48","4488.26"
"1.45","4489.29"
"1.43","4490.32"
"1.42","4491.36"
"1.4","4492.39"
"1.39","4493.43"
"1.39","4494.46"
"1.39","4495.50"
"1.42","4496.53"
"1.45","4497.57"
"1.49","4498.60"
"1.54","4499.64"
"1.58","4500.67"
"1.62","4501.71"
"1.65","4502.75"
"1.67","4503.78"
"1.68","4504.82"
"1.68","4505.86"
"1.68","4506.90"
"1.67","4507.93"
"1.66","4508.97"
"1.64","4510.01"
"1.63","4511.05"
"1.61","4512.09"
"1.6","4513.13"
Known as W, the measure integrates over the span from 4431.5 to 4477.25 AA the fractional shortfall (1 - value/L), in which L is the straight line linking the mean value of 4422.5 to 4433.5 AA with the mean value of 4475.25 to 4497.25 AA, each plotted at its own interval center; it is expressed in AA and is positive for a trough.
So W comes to 1.29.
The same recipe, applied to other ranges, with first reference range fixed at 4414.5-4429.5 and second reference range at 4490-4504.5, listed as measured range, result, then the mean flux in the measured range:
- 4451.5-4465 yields 2.7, 1.05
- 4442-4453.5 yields -0.4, 1.31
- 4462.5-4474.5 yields 0.1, 1.35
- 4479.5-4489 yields -0.2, 1.46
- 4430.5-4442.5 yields 0.8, 1.14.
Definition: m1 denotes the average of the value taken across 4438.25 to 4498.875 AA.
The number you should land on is 1.32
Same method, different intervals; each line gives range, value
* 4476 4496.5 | 1.44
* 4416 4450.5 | 1.19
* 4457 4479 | 1.29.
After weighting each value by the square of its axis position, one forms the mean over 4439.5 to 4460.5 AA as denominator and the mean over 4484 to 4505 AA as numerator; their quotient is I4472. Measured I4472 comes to 1.3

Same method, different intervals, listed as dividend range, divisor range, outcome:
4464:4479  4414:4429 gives 1.26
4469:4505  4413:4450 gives 1.28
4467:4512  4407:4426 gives 1.39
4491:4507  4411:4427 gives 1.39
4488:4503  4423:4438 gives 1.38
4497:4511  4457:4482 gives 1.25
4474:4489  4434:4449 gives 1.20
